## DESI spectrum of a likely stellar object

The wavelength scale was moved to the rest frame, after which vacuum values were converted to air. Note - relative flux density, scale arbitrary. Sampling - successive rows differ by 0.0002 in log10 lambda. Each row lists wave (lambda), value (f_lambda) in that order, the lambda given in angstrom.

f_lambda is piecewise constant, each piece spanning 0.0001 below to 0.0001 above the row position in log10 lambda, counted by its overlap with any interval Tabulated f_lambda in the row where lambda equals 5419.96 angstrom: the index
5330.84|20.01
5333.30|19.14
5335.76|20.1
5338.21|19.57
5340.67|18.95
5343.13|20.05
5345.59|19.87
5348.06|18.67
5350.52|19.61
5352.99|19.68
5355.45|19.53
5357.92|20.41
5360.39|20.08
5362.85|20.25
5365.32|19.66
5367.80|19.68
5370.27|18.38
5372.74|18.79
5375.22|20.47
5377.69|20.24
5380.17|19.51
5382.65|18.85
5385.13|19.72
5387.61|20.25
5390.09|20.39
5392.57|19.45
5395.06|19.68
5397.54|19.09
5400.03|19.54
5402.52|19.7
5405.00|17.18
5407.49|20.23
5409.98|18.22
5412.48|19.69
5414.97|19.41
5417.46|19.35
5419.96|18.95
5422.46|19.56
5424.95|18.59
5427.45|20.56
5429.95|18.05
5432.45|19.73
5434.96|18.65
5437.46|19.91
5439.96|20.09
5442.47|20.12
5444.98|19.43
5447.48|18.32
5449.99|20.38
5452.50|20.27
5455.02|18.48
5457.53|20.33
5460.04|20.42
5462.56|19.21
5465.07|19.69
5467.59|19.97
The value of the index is 18.95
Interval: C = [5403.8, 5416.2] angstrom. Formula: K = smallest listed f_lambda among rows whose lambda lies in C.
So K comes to 17.18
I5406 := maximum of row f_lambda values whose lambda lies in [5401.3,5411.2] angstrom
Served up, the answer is 20.23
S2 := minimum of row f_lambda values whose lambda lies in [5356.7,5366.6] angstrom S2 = 19.66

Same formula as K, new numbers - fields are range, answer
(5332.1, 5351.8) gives 18.67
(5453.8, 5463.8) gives 18.48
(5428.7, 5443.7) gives 18.05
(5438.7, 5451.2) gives 18.32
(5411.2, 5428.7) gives 18.59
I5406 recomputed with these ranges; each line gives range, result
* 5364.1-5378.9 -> 20.47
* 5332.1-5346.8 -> 20.1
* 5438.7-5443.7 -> 20.12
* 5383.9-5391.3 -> 20.39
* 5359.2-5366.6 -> 20.25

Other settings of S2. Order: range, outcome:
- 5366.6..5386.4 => 18.38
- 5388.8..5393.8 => 19.45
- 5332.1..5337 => 19.14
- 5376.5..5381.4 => 19.51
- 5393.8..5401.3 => 19.09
